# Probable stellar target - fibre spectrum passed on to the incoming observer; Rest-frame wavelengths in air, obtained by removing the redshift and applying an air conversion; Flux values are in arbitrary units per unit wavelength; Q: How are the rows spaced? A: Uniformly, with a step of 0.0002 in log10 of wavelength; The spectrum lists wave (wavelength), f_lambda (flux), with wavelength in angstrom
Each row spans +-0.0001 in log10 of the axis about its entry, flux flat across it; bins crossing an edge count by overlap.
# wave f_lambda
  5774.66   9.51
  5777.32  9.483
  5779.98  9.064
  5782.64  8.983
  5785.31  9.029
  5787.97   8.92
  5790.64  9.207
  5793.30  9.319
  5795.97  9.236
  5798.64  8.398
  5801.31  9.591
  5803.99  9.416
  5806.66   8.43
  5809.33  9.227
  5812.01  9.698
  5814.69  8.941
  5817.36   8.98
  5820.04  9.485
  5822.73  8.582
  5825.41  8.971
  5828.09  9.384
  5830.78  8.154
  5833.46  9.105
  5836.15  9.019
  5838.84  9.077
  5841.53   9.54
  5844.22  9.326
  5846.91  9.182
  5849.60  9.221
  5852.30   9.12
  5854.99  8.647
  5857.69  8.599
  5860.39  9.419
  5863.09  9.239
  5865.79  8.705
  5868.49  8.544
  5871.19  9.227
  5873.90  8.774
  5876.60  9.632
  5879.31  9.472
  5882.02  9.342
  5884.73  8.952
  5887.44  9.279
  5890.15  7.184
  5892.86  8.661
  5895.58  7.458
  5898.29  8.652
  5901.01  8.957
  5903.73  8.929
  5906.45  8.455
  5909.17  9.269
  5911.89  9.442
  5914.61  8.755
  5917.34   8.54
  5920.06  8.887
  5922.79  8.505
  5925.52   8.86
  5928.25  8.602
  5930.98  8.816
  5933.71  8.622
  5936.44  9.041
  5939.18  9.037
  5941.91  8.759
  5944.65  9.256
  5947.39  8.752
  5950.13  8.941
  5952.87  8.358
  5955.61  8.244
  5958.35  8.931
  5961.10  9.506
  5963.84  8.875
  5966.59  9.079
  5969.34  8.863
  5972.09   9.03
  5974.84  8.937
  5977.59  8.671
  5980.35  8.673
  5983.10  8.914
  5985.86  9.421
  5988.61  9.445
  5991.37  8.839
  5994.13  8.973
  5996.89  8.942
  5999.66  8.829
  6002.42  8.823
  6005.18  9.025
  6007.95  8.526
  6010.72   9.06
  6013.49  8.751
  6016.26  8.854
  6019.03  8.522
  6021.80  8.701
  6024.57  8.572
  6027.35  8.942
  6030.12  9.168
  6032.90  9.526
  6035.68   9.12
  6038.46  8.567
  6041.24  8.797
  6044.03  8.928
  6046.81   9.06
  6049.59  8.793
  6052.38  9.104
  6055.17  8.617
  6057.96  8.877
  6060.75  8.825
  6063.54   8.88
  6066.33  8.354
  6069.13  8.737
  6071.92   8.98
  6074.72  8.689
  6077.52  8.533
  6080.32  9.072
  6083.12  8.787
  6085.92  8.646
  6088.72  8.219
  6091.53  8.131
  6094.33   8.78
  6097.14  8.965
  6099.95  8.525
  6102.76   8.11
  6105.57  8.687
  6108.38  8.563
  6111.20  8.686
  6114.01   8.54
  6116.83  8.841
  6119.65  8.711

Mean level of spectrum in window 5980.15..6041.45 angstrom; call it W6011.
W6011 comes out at 8.92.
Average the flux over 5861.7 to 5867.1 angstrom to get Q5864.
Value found 8.98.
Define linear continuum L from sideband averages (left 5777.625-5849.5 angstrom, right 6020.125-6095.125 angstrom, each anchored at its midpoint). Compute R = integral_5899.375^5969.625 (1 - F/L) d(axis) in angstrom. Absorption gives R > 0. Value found 0.7 angstrom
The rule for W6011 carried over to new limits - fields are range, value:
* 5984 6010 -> 8.98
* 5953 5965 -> 8.84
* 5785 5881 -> 9.08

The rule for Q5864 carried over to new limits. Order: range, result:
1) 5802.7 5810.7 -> 9.03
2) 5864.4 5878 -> 8.98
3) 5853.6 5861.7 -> 8.89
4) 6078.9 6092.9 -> 8.57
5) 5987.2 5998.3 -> 9.05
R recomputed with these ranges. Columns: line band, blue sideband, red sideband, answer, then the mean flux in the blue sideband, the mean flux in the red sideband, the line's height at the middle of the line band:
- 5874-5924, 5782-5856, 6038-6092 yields 1.0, 9.08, 8.74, 8.97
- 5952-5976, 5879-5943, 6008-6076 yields -0.2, 8.76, 8.84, 8.79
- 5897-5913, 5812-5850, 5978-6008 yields 0.1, 9.09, 8.96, 9.03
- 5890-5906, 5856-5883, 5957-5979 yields 1.2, 9.08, 8.98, 9.06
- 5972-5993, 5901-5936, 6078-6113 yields -0.6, 8.82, 8.6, 8.74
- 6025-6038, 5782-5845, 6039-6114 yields -0.5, 9.08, 8.7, 8.77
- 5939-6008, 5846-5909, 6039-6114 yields -1.0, 8.86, 8.7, 8.78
